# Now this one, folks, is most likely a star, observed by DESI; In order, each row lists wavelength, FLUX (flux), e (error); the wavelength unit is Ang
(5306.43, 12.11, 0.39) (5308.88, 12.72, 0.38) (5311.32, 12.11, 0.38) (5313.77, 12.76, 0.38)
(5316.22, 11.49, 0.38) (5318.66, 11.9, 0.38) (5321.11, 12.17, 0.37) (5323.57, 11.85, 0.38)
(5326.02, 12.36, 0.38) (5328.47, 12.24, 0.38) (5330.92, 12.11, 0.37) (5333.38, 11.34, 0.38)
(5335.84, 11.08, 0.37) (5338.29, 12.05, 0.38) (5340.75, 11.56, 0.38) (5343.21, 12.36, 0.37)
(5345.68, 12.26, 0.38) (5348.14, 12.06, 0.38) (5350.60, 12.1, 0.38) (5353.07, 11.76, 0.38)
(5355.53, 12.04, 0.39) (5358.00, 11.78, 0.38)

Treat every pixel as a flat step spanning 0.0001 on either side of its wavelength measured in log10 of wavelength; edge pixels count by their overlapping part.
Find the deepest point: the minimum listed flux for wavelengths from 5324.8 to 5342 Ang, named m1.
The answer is 11.08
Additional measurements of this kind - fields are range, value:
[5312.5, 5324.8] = 11.49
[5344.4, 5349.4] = 12.06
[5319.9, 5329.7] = 11.85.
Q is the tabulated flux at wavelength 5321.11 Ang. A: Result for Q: 12.17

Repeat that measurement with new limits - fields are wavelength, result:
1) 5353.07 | 11.76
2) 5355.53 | 12.04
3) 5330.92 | 12.11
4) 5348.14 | 12.06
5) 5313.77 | 12.76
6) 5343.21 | 12.36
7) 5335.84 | 11.08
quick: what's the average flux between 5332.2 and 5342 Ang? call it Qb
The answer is 11.5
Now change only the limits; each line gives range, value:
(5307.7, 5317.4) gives 12.3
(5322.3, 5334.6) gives 12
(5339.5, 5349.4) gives 12.1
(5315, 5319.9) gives 11.7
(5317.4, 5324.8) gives 12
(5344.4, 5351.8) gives 12.1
